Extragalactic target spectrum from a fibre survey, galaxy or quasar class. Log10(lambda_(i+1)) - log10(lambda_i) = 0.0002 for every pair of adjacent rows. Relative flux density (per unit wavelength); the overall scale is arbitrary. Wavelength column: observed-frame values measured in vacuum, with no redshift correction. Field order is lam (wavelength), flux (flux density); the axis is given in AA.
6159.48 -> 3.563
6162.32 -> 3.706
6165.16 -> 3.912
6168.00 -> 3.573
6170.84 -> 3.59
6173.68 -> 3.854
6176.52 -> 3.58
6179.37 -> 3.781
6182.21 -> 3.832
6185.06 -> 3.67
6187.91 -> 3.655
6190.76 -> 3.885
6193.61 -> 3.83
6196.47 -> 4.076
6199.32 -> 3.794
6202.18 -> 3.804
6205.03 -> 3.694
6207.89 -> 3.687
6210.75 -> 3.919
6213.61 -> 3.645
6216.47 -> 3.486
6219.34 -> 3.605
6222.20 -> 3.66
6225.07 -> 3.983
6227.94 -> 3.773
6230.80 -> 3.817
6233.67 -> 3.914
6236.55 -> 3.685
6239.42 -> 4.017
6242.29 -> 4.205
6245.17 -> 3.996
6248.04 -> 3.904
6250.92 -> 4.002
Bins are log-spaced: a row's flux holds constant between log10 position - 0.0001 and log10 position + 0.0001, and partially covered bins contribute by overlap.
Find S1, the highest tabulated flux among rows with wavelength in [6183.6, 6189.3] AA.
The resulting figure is 3.67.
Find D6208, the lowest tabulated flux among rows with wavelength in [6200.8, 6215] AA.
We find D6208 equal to 3.645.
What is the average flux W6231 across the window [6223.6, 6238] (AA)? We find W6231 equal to 3.83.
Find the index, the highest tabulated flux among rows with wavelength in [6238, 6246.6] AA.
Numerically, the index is 4.205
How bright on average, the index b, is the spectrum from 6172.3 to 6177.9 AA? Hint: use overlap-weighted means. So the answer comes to 3.72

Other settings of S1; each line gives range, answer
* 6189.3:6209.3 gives 4.076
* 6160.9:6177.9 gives 3.912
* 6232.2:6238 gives 3.914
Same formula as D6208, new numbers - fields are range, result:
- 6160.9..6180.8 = 3.573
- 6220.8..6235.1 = 3.66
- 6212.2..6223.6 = 3.486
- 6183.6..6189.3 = 3.655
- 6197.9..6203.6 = 3.794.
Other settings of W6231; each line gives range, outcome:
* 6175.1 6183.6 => 3.73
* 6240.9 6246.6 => 4.1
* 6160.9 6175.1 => 3.73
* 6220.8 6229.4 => 3.81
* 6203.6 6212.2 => 3.77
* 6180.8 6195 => 3.77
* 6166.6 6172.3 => 3.59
